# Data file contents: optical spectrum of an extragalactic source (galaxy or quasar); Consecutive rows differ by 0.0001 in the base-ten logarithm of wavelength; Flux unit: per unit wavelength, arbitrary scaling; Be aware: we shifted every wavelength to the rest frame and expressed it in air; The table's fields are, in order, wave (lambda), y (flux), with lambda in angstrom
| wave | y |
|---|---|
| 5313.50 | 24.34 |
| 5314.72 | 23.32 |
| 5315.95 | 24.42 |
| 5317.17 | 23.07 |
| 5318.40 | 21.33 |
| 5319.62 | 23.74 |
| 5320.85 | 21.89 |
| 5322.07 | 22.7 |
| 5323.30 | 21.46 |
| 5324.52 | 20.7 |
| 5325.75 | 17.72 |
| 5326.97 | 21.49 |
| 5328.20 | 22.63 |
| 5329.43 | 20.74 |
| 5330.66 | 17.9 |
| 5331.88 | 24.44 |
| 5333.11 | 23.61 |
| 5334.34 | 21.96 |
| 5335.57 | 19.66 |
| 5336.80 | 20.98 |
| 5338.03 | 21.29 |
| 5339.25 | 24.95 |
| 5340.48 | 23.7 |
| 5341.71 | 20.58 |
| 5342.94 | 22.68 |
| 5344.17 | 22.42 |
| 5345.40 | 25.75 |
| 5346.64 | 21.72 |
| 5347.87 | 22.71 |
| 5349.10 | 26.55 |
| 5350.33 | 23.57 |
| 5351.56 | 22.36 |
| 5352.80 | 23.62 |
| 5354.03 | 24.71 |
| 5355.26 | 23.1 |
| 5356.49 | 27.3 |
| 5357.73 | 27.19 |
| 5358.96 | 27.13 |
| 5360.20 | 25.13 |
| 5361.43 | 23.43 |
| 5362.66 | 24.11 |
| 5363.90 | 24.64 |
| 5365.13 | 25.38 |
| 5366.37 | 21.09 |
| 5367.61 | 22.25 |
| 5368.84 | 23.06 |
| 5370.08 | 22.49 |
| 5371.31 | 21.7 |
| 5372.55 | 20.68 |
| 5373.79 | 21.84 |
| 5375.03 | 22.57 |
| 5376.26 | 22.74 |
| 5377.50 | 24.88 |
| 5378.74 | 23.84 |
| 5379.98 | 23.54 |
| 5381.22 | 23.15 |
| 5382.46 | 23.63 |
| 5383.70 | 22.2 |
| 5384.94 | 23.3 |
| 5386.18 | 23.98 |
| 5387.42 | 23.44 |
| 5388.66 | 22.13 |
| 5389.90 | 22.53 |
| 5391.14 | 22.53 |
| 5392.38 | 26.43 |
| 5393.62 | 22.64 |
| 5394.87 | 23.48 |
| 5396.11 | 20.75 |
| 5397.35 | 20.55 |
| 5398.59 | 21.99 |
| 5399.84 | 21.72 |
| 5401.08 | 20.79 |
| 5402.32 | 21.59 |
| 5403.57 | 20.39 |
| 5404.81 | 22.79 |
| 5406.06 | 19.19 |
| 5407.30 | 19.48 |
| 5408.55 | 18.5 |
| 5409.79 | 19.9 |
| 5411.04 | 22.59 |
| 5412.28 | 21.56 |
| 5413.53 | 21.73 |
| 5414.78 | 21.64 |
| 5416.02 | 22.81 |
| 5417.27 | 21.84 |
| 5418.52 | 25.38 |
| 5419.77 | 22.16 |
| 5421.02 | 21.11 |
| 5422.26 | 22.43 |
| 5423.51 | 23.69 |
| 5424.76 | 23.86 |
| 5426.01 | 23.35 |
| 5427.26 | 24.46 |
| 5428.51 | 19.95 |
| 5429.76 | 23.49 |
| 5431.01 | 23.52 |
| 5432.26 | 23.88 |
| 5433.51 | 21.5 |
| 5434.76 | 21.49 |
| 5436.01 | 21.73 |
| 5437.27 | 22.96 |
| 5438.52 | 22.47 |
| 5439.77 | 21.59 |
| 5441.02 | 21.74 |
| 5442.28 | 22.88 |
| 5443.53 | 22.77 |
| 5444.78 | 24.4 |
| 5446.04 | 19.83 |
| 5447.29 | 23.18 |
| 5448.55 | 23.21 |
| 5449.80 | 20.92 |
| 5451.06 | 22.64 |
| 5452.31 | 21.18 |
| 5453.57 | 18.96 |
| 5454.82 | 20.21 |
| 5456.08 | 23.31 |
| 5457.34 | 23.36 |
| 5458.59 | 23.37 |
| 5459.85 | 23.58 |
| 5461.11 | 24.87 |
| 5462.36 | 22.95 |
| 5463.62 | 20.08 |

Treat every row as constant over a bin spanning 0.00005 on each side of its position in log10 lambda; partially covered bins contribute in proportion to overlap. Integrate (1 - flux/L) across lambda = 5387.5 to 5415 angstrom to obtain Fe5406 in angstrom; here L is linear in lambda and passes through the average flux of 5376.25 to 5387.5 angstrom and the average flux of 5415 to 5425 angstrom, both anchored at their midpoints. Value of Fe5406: 1.8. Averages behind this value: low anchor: 23.5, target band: 21.6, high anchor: 22.8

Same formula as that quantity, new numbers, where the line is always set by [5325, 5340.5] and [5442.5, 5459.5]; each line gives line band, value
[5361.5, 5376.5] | -0.70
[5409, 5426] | -0.30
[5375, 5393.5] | -1.35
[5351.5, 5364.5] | -1.94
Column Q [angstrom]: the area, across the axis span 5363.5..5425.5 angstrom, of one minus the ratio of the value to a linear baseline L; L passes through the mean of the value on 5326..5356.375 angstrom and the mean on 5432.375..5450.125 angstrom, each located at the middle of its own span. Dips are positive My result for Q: 0.2 angstrom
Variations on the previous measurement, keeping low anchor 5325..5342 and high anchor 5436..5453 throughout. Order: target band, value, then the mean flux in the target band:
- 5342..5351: -0.78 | 23.5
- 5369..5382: -0.56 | 22.8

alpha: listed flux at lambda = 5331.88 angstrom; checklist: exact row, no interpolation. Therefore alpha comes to 24.44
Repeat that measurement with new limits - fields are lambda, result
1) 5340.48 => 23.7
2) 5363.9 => 24.64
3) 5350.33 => 23.57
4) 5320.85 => 21.89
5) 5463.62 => 20.08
